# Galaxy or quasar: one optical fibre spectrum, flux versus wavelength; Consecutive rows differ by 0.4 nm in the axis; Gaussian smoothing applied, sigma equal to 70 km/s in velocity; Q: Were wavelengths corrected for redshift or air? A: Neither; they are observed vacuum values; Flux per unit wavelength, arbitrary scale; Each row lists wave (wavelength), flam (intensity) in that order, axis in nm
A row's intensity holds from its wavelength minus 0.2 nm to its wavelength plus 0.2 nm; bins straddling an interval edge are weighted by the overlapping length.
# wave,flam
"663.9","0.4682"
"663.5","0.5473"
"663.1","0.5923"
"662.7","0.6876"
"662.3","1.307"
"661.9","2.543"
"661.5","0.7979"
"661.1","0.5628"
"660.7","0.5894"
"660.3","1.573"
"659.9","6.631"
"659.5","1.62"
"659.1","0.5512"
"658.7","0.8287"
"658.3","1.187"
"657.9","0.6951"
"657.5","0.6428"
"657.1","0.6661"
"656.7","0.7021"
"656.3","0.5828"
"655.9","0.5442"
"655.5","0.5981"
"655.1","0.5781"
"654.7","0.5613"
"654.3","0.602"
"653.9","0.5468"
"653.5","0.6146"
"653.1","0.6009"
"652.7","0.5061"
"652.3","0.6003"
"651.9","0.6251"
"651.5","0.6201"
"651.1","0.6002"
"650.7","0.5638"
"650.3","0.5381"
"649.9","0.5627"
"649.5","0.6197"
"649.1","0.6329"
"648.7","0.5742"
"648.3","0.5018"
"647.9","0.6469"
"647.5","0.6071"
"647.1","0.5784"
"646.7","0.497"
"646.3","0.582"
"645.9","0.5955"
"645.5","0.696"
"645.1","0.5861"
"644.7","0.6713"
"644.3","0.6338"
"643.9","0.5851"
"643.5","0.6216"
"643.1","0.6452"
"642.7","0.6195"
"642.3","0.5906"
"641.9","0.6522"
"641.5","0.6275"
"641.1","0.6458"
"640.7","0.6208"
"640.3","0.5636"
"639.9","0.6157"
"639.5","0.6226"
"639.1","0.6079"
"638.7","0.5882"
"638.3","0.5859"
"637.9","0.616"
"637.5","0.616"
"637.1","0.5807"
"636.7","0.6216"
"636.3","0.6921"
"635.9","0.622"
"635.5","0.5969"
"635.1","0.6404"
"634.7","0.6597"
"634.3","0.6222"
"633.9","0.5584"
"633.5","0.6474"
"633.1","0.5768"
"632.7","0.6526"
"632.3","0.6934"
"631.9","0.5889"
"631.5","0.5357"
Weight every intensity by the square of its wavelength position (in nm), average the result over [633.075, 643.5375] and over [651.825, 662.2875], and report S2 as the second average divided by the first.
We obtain 1.8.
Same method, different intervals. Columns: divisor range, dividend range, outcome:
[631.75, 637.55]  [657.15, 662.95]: 2.45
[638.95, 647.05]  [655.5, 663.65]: 2.03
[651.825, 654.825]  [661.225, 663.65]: 1.90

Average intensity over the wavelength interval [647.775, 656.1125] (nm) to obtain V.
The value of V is 0.582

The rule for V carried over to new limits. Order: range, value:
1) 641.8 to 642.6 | 0.617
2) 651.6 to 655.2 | 0.583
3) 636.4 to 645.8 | 0.619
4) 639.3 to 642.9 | 0.618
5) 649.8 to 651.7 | 0.578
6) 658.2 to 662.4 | 1.67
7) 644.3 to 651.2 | 0.592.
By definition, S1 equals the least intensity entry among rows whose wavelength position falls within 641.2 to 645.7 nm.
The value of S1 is 0.5851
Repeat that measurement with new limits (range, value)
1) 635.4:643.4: 0.5636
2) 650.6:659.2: 0.5061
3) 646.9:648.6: 0.5018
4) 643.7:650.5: 0.497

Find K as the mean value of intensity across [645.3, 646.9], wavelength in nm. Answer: 0.593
